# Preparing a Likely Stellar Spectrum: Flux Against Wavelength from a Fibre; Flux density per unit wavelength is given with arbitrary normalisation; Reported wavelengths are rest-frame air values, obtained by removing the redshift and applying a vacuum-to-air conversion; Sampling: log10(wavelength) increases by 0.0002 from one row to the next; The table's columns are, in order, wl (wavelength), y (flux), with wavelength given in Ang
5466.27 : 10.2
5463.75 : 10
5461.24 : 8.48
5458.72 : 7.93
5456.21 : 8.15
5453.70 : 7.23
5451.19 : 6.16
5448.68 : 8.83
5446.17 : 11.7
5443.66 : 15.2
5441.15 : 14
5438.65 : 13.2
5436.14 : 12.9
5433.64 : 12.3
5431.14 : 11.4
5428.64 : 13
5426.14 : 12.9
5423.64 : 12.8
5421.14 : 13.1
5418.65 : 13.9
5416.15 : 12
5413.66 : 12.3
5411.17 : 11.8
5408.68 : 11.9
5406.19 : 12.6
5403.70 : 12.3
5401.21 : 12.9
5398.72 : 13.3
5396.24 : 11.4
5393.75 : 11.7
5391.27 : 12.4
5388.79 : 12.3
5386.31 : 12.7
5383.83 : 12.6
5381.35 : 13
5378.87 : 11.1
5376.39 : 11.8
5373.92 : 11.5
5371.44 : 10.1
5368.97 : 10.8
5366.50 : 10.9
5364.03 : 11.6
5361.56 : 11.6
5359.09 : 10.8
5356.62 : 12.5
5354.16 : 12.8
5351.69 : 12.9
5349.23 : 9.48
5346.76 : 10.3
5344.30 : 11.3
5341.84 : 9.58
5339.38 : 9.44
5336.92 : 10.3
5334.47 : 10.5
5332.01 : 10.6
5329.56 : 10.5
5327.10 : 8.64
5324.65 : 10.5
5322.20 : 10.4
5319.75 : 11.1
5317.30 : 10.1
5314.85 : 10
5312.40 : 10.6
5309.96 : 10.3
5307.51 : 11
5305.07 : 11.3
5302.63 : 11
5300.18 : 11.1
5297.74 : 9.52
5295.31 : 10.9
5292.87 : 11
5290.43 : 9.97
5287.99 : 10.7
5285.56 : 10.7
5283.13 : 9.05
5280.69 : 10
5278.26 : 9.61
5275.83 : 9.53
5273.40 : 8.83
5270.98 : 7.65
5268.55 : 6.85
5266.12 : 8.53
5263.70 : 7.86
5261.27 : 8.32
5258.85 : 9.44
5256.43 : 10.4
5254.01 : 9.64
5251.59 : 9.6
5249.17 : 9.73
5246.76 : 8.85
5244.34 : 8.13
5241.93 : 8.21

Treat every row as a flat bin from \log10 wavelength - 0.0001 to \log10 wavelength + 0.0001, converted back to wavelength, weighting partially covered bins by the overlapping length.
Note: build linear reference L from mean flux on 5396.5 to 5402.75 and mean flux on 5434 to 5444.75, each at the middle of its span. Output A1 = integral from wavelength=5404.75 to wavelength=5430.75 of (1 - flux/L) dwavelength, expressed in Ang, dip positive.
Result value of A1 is 1.2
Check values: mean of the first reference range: 12.8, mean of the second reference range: 13.7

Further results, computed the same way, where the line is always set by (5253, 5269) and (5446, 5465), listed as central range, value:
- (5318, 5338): -3.83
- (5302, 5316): -3.22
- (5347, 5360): -4.55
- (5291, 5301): -2.12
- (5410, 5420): -4.78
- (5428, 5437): -4.17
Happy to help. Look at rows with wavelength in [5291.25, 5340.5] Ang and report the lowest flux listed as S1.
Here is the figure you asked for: 8.64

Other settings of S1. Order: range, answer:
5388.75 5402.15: 11.4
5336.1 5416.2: 9.44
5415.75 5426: 12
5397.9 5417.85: 11.8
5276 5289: 9.05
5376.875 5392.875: 11.1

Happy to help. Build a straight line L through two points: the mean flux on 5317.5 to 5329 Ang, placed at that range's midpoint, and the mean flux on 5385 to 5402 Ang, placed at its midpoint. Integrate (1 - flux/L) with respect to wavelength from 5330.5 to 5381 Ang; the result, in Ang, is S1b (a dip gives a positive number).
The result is 0.73 Ang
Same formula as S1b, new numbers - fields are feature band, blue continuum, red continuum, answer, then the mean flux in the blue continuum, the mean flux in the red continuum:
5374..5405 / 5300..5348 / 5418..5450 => -1.3 Ang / 10.4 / 12.7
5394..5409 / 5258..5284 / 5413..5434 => -0.4 Ang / 8.68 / 12.7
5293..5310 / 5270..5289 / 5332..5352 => -1.7 Ang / 9.52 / 10.4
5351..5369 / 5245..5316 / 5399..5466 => -1.9 Ang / 9.71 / 11.5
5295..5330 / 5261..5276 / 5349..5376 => -2.9 Ang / 8.13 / 11.4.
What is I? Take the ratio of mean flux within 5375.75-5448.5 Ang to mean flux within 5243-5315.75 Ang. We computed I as 1.3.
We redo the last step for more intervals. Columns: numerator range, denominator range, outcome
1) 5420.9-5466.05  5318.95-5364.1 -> 1.02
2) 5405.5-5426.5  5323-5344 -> 1.25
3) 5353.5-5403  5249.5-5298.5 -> 1.26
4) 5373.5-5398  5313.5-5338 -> 1.18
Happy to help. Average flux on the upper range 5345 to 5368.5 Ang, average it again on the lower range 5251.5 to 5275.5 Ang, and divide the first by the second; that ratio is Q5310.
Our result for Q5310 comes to 1.3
